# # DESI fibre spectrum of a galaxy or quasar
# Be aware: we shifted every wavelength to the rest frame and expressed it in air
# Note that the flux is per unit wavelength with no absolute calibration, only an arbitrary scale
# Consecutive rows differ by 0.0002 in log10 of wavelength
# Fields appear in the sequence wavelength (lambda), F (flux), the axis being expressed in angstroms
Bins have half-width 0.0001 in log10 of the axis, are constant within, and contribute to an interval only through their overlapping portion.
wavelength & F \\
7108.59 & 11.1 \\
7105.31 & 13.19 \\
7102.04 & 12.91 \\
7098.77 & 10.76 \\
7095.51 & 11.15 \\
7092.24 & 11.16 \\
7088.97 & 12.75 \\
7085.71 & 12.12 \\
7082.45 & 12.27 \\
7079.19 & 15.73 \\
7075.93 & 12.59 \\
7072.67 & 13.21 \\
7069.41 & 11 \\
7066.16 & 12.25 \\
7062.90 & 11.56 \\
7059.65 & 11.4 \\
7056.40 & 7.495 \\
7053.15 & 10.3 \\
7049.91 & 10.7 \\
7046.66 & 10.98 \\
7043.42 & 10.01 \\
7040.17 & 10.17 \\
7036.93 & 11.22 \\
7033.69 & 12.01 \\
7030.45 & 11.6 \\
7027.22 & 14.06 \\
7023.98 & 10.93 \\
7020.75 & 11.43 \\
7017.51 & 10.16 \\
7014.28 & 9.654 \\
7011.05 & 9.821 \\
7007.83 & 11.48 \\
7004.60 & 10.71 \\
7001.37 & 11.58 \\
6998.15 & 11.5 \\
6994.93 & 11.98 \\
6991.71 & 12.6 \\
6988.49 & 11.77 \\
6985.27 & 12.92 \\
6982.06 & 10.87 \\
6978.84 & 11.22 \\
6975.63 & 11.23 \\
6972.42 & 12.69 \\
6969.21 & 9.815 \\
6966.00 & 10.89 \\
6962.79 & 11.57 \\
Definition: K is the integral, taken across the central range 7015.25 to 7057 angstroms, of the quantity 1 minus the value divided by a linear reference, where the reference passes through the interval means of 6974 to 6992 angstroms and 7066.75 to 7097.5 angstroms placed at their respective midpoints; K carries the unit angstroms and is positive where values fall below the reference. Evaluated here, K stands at 4.0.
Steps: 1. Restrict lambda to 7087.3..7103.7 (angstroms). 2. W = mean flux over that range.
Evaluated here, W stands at 11.8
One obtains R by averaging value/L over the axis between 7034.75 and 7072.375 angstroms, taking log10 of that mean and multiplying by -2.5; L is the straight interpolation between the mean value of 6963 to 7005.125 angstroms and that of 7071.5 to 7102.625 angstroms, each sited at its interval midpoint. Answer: 0.13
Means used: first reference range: 11.5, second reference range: 12.4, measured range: 10.8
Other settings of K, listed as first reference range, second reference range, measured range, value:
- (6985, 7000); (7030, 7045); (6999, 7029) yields 1.1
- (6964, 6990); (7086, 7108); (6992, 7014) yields 0.7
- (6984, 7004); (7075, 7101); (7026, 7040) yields 0.2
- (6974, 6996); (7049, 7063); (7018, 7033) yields -1.4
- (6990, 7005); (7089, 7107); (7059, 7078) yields -0.4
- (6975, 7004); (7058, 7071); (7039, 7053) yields 1.4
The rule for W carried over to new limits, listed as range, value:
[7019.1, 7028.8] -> 12.1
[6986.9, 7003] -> 11.9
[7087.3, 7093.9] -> 11.9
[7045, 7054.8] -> 10.7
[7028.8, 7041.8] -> 11.3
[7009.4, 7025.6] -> 10.4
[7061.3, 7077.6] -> 12.1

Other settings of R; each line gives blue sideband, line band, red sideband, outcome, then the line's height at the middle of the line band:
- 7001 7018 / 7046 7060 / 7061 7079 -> 0.18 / 11.9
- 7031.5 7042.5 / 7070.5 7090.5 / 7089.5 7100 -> -0.17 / 11.2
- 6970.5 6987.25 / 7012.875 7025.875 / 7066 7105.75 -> 0.13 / 12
